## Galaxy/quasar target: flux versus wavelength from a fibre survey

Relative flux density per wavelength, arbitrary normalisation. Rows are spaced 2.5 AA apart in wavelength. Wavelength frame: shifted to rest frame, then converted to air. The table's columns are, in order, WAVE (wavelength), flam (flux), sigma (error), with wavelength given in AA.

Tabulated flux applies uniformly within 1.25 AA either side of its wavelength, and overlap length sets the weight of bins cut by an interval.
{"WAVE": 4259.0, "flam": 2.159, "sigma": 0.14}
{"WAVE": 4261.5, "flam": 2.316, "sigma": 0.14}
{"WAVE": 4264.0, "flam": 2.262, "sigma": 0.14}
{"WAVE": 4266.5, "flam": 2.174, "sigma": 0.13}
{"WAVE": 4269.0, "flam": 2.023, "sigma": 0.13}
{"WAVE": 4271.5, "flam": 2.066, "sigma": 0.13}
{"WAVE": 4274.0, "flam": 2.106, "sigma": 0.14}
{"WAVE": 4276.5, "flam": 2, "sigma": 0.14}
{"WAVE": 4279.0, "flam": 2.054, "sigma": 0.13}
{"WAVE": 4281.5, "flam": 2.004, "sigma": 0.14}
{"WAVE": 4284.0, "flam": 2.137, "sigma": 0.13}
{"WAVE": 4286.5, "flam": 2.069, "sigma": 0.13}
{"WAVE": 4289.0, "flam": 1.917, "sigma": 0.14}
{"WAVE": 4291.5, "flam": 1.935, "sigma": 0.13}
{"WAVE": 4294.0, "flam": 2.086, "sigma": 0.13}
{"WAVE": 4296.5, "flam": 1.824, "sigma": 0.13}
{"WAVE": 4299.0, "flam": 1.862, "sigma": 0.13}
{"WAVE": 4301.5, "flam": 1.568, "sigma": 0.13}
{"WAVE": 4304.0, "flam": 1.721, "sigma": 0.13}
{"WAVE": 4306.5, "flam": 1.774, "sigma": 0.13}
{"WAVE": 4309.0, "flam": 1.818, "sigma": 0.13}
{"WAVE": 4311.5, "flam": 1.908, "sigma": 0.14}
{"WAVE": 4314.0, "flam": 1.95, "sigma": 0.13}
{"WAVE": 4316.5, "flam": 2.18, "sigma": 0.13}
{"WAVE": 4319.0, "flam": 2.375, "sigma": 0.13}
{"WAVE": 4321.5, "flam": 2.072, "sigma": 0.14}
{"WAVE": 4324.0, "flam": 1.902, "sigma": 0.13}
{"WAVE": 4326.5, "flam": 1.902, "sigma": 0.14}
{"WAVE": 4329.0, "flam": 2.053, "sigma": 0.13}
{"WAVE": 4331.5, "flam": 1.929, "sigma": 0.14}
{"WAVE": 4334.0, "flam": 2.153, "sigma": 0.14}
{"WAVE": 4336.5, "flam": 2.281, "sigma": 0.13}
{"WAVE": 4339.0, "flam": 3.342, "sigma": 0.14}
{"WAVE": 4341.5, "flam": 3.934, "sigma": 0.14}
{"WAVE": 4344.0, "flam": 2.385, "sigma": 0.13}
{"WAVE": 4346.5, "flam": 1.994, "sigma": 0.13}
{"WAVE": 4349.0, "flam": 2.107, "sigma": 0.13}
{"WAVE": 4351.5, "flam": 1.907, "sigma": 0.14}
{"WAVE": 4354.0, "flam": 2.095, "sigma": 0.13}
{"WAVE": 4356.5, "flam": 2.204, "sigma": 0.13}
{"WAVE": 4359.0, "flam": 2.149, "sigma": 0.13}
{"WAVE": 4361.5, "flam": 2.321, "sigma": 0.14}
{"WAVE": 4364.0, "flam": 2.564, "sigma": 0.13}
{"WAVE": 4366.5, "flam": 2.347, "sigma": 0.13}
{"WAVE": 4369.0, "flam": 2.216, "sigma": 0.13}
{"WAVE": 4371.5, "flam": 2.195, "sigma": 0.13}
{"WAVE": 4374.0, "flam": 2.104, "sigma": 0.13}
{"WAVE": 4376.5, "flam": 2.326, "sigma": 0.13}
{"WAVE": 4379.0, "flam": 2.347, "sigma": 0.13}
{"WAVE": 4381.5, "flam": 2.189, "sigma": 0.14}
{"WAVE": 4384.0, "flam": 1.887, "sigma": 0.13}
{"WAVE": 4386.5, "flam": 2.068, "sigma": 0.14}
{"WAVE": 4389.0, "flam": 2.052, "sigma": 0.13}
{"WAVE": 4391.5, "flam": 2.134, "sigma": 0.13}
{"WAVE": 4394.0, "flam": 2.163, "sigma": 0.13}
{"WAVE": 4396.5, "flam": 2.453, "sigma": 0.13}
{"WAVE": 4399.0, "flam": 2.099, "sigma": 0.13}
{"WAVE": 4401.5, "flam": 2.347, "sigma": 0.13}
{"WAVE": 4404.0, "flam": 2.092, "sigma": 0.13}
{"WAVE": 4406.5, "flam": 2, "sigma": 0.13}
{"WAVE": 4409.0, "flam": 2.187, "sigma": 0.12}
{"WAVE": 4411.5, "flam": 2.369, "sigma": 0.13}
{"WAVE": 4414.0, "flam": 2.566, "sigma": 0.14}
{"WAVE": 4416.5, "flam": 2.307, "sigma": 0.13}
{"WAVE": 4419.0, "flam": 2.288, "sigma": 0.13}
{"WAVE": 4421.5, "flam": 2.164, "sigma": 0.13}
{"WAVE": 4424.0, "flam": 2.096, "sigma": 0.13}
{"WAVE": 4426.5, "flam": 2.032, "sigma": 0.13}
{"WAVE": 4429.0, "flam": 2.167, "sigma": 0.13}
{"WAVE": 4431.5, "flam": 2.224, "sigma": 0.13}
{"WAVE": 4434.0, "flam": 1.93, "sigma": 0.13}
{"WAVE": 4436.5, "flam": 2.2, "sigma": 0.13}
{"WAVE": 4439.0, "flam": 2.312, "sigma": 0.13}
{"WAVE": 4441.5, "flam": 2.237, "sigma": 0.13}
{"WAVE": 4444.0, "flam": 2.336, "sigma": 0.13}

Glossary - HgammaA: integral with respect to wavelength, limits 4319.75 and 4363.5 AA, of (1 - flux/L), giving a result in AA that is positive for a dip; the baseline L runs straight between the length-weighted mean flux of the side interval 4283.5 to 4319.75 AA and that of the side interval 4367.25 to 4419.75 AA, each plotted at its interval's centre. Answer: -4.9 AA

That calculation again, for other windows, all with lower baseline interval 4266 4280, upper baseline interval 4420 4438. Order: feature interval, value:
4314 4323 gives -0.4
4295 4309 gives 2.1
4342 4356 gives -0.7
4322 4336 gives 0.5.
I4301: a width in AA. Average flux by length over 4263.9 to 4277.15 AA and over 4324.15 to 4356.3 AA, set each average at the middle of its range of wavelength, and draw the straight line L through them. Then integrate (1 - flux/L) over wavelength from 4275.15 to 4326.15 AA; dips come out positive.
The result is 5.47 AA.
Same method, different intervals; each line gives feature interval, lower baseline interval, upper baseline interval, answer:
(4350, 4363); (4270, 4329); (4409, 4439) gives -0.38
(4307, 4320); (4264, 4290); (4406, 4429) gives 0.52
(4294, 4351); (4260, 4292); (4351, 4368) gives 1.09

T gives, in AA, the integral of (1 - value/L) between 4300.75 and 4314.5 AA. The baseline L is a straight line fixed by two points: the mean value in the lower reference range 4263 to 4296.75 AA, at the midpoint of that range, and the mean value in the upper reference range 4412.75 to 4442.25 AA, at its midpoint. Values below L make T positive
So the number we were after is 1.9 AA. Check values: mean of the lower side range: 2.05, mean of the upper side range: 2.21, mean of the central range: 1.79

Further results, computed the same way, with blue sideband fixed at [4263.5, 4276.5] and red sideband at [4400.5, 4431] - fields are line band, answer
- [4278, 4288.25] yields 0.3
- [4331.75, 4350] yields -3.5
